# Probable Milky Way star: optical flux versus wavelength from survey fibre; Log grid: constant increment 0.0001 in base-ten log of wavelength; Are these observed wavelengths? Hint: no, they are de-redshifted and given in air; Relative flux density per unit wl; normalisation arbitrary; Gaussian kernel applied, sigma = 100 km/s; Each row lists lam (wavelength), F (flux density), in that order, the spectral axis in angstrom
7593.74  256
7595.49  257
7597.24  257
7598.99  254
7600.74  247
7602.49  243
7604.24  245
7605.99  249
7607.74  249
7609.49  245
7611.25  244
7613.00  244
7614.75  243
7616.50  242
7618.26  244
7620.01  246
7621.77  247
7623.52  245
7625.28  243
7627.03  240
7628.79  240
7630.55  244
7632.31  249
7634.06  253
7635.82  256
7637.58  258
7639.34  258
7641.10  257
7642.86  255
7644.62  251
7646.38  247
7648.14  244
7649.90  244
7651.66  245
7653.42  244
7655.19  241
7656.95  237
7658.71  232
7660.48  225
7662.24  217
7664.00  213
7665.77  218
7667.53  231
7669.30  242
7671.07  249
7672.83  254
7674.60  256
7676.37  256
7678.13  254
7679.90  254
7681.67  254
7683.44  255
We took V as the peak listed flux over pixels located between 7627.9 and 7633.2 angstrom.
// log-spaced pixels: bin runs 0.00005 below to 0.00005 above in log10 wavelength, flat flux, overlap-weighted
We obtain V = 249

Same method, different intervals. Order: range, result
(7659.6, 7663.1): 225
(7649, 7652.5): 245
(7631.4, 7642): 258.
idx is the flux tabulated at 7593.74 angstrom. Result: 256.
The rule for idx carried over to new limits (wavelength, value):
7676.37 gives 256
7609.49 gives 245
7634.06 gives 253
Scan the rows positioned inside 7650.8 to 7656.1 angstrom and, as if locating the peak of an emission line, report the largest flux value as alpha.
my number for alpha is 245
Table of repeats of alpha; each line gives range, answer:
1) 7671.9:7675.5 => 256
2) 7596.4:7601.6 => 257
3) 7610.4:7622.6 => 247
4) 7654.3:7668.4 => 241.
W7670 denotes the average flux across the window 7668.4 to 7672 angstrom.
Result 245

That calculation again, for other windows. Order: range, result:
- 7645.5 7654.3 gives 245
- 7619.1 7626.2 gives 245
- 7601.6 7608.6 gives 247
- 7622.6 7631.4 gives 242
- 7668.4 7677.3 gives 251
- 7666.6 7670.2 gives 236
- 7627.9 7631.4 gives 242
